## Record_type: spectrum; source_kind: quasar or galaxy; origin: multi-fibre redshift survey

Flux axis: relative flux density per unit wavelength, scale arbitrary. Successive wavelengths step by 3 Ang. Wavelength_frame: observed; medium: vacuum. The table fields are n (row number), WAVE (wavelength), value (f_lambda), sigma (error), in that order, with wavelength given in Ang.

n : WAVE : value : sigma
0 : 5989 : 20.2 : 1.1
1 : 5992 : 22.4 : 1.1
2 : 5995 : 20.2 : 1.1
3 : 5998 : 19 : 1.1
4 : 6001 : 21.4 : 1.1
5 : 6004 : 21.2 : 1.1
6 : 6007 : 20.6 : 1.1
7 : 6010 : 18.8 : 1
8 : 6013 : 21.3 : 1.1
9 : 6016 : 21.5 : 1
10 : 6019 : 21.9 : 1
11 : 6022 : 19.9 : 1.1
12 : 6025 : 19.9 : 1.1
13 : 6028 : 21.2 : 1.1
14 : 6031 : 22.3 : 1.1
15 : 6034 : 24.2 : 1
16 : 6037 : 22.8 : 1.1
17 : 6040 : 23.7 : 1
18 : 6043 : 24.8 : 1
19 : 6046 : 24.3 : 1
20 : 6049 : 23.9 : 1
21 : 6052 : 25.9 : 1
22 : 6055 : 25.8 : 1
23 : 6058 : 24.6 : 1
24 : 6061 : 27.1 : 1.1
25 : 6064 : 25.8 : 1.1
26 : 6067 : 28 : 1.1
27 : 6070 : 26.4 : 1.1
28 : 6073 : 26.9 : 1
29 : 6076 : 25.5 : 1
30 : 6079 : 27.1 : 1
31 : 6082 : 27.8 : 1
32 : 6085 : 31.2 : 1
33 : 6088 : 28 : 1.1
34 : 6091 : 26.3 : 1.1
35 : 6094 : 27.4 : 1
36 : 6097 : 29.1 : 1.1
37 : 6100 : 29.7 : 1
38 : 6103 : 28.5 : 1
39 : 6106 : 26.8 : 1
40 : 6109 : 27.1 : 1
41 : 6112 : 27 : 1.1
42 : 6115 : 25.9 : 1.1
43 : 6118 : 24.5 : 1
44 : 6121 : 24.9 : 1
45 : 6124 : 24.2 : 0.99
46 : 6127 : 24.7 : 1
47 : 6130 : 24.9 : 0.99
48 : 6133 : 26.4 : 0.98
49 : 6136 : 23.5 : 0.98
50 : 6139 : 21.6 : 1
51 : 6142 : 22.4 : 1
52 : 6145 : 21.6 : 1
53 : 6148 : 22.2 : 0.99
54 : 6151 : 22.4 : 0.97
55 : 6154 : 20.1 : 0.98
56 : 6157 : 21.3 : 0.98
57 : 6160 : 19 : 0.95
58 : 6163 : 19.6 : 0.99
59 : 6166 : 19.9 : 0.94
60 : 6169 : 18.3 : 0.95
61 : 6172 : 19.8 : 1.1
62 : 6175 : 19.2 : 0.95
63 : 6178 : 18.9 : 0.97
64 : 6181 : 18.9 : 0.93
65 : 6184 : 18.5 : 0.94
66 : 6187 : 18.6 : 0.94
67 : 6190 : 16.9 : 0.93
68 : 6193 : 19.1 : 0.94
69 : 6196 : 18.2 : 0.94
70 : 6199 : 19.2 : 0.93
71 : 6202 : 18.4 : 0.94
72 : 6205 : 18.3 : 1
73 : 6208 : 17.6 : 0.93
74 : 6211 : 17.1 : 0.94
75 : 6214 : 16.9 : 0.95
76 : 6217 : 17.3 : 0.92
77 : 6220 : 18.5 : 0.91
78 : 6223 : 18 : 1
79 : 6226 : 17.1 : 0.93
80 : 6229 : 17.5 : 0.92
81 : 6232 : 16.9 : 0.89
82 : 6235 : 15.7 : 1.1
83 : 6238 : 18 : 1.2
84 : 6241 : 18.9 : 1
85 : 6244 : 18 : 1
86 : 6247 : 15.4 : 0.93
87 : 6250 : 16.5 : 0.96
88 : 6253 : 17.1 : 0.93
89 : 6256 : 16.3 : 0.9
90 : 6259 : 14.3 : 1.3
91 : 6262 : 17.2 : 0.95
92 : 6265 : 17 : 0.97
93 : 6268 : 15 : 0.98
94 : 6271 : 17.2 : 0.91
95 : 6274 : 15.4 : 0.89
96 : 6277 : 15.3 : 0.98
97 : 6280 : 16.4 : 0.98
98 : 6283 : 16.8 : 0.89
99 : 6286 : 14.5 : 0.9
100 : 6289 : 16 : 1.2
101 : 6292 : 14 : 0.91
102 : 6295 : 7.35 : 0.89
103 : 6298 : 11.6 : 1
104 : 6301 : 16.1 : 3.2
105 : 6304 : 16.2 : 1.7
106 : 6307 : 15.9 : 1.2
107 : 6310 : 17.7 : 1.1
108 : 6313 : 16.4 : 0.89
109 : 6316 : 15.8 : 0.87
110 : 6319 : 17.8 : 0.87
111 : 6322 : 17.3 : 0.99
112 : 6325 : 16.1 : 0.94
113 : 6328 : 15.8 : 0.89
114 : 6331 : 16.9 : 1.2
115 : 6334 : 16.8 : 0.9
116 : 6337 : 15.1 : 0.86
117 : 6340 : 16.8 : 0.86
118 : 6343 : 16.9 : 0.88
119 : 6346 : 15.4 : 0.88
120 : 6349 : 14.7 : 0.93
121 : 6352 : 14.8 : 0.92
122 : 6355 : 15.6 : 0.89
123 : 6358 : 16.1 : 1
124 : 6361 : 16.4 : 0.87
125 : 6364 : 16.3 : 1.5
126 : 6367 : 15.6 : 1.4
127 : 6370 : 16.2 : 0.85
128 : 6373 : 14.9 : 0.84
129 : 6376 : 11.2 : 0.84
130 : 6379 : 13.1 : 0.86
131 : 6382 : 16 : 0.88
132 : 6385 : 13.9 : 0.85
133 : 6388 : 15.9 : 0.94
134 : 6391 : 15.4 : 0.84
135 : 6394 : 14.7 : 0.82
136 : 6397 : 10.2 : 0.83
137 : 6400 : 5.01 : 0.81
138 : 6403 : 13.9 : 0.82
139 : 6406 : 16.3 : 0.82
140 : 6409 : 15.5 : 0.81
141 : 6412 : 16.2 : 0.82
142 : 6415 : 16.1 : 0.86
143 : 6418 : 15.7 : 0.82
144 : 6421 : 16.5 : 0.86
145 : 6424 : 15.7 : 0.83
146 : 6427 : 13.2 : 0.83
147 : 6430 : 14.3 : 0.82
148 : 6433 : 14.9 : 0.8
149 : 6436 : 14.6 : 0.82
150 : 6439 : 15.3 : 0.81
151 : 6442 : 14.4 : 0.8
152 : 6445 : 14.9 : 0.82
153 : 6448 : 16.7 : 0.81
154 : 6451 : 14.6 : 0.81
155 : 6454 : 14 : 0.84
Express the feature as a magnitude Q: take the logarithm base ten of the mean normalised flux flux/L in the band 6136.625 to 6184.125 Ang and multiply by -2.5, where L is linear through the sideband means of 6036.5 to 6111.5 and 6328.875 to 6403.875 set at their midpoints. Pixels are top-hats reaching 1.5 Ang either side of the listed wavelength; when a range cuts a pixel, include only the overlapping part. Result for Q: 0.14 mag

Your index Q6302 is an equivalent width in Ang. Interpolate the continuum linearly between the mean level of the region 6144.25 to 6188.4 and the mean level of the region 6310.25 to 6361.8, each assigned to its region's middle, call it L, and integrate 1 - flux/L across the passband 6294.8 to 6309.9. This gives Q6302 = 2.3 Ang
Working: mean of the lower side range 19.9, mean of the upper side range 16.2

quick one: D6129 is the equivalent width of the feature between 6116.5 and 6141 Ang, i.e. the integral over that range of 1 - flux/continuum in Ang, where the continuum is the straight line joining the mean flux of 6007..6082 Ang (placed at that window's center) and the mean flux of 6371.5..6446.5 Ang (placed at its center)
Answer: -2.9 Ang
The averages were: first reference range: 23.9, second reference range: 14.3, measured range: 24.3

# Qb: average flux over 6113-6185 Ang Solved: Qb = 21.8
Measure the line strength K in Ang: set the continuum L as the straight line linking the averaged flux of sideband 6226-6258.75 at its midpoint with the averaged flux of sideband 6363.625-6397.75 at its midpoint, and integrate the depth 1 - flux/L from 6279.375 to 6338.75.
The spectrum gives 0.79 Ang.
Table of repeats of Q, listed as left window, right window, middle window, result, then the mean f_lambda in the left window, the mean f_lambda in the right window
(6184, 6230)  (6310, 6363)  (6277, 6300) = 0.21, 17.9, 16.2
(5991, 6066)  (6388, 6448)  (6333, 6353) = 0.02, 22.6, 14.5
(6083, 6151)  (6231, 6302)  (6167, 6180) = 0.15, 25.8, 15.7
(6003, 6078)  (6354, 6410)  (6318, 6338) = -0.05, 23.6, 14.3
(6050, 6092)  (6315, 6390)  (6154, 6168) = 0.17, 26.9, 15.7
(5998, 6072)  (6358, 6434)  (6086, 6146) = -0.21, 23.2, 14.6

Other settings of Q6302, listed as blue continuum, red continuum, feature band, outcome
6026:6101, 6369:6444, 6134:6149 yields 0.6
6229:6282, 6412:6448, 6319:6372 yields -0.8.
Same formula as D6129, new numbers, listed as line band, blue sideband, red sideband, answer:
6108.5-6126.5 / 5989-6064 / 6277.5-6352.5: -4.6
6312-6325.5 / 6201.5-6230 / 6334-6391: -0.6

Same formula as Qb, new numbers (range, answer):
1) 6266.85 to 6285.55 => 16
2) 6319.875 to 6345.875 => 16.4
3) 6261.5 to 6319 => 15.4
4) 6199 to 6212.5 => 18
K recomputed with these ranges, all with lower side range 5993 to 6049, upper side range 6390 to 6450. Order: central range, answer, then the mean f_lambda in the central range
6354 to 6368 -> -0.45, 16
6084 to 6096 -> -4.52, 28.1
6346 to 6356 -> 0.42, 15.1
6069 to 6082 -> -3.73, 26.6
